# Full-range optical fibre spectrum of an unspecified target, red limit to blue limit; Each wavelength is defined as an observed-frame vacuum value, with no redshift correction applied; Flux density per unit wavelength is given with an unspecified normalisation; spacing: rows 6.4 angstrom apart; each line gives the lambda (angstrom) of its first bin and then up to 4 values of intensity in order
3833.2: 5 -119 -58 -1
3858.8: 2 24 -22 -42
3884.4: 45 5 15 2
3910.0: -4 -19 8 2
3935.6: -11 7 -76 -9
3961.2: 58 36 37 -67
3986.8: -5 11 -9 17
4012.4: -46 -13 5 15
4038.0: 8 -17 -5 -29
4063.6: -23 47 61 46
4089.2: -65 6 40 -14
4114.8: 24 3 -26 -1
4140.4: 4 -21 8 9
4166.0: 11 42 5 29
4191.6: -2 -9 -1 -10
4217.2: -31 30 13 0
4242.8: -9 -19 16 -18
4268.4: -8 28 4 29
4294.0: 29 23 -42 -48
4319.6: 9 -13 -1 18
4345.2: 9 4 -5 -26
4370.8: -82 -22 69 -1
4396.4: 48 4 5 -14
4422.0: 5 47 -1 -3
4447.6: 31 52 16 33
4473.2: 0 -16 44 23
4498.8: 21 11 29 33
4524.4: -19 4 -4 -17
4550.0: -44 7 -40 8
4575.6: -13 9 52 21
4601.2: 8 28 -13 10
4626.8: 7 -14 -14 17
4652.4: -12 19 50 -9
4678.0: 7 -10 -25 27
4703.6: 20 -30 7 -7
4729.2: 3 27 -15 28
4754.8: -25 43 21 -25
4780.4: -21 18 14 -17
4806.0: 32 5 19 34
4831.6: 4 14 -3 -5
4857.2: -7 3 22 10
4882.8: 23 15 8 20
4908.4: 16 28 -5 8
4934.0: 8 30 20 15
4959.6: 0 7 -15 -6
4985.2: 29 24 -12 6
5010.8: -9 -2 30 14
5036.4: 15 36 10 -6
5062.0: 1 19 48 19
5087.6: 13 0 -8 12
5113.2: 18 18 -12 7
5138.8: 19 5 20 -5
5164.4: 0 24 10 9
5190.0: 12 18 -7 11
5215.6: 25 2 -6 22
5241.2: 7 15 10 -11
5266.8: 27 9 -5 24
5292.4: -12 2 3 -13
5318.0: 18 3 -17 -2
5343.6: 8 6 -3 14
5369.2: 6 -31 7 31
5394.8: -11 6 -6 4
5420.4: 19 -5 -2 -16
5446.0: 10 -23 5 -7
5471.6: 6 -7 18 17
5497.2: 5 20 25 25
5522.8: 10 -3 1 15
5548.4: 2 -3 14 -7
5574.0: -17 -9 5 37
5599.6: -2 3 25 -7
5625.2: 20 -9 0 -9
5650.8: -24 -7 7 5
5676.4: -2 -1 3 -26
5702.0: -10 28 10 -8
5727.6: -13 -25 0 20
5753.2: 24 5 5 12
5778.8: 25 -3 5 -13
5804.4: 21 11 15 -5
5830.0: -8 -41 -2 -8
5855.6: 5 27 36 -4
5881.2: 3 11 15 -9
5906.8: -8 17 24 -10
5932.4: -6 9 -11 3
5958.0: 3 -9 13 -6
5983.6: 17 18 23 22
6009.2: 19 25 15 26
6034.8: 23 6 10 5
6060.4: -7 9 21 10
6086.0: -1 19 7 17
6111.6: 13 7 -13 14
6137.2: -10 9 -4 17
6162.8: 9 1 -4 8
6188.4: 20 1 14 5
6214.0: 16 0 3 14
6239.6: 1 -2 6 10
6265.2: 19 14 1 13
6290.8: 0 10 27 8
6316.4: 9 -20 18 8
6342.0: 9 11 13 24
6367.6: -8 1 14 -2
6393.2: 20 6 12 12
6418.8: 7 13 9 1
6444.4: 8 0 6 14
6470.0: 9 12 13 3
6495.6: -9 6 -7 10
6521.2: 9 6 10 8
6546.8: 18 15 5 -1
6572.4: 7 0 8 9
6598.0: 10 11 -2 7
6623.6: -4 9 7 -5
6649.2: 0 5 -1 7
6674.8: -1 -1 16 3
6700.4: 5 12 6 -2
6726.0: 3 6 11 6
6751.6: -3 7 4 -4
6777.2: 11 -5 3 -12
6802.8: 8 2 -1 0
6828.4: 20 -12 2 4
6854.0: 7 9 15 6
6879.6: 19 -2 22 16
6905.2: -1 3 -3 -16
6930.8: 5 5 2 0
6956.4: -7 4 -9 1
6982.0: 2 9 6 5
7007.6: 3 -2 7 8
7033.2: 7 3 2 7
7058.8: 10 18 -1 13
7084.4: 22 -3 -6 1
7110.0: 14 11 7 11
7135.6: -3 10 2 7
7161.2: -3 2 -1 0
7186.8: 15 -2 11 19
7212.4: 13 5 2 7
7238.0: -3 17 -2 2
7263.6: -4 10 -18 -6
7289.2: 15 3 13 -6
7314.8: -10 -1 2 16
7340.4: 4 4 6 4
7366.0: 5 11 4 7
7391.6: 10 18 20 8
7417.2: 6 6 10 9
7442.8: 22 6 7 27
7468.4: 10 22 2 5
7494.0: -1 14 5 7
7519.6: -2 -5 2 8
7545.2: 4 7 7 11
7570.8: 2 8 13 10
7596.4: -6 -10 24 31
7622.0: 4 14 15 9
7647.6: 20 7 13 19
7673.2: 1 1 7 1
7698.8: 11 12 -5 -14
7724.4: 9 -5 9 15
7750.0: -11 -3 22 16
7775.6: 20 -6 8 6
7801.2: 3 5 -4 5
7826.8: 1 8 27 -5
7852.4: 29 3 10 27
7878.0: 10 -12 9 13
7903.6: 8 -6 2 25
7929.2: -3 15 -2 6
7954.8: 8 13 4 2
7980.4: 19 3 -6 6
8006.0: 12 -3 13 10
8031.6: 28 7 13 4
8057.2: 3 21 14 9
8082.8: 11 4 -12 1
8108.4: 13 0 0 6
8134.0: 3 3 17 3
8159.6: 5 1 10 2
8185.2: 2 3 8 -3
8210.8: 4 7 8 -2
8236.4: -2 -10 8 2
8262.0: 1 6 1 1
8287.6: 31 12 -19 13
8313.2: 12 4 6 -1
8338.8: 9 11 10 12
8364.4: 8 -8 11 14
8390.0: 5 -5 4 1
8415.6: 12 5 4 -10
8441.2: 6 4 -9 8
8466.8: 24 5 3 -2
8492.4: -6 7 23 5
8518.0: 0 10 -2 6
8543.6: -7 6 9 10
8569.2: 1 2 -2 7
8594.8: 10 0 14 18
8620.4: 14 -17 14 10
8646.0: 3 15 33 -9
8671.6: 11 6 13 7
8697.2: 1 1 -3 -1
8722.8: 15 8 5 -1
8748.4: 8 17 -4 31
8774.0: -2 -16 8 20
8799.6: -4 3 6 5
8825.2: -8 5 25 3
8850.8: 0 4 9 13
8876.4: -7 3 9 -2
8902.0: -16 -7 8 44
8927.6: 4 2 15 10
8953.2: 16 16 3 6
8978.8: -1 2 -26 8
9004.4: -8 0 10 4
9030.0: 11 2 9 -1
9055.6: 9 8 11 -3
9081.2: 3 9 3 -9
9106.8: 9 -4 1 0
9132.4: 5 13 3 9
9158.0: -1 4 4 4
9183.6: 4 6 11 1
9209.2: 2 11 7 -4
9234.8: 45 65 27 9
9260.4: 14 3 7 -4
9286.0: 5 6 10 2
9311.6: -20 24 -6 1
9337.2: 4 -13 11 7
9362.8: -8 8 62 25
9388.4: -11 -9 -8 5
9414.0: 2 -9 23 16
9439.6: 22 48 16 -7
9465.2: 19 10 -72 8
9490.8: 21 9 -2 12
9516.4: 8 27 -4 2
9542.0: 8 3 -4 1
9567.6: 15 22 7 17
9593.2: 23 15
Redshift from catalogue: 1.478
